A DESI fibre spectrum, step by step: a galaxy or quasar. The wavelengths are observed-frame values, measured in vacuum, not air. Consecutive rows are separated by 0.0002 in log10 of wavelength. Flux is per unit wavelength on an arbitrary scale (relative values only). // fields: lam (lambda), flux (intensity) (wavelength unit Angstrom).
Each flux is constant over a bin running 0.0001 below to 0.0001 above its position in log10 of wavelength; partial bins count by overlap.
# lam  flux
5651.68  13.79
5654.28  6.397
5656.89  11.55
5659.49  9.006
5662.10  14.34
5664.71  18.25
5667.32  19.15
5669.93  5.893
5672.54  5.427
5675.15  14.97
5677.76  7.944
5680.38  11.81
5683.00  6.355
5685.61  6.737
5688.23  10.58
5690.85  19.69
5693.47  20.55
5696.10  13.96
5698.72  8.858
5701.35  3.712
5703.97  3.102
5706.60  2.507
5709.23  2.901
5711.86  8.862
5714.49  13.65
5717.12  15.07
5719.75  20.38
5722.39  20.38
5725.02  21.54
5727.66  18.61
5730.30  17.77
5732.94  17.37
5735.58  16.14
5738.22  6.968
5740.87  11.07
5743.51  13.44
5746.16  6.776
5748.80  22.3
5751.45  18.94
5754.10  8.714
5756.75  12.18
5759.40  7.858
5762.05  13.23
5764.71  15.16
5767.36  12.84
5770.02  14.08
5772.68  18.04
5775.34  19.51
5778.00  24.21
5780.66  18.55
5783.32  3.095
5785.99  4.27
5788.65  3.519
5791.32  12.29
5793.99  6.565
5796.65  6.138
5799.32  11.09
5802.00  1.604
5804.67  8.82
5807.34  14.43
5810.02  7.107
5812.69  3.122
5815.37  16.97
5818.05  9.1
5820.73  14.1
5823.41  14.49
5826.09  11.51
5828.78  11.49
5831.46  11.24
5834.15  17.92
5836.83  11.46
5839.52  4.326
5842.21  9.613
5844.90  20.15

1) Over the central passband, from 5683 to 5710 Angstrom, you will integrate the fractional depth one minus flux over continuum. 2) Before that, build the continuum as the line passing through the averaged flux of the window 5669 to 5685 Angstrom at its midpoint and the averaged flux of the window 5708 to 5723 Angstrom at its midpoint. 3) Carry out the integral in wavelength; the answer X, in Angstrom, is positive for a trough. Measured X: 3.6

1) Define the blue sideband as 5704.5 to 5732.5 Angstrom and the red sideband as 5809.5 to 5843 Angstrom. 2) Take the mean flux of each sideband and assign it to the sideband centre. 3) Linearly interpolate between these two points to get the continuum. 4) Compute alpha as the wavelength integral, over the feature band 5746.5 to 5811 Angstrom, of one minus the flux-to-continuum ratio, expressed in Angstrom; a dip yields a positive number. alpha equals 3.4 Angstrom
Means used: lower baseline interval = 14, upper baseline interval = 11.1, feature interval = 11.8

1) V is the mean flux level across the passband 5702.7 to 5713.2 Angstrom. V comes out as 4.37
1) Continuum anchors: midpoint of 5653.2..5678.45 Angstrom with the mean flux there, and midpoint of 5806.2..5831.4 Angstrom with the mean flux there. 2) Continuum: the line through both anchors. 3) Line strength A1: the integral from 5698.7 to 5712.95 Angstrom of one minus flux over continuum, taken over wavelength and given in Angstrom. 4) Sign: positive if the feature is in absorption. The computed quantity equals 8.5 Angstrom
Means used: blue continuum 11.4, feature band 4.58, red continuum 11.3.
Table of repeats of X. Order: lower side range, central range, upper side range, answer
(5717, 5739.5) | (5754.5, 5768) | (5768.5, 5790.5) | 2.4 Angstrom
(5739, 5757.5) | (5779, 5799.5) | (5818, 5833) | 7.2 Angstrom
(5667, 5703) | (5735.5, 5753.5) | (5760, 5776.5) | 0.8 Angstrom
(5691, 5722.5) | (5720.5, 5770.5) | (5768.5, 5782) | 1.6 Angstrom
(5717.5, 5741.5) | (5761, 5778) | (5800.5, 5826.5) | -3.4 Angstrom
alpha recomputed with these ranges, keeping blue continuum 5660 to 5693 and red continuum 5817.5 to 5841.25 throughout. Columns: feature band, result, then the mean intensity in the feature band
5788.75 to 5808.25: 5.88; 8.25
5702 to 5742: -3.60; 12.9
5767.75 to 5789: -3.14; 13.6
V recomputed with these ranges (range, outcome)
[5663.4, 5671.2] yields 14.5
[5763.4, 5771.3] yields 14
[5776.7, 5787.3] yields 12.5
